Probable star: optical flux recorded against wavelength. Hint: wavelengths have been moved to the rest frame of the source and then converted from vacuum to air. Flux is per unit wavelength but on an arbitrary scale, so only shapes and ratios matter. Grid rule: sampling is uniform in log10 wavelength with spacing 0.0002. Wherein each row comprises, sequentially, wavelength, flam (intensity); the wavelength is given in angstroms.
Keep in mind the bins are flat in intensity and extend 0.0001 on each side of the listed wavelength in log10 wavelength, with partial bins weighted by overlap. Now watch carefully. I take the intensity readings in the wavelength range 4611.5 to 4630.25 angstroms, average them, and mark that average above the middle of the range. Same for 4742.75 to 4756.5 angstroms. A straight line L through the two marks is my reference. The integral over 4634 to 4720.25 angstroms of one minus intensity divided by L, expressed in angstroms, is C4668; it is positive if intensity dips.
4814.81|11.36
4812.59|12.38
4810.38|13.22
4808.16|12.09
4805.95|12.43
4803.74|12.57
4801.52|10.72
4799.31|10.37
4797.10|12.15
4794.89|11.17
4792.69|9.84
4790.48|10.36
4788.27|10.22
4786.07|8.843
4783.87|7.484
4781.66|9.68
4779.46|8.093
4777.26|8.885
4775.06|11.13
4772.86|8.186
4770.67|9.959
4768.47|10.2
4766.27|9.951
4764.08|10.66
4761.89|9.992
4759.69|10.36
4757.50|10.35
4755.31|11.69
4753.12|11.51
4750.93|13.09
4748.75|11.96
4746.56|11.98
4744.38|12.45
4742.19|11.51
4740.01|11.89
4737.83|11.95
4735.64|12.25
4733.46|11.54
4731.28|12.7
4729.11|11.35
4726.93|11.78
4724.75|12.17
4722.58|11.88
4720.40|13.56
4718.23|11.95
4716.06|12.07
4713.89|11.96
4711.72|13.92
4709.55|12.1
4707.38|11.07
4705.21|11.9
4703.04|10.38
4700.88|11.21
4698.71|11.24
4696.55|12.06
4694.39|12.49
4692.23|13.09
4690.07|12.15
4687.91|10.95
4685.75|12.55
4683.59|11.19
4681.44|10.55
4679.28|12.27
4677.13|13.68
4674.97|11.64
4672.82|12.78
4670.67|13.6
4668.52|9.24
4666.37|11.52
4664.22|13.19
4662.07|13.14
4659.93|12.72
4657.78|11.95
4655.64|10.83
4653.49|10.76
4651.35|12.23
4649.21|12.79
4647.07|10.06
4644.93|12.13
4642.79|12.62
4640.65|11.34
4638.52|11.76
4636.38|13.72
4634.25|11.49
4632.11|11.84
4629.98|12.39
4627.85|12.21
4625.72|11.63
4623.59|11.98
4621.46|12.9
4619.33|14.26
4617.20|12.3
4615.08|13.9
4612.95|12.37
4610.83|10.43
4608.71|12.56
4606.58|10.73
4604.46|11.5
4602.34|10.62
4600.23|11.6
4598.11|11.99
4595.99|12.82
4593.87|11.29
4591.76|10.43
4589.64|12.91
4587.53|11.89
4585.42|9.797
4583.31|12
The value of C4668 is 2.8 angstroms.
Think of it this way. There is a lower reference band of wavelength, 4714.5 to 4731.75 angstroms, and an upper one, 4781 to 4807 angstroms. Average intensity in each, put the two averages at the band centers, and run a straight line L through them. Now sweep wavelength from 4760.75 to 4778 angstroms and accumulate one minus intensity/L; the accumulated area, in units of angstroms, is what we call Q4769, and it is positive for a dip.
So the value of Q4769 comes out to 1.8 angstroms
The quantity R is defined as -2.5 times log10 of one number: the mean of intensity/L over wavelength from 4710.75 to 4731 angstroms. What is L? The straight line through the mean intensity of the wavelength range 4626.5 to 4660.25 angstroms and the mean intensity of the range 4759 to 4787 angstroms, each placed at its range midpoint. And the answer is -0.18 mag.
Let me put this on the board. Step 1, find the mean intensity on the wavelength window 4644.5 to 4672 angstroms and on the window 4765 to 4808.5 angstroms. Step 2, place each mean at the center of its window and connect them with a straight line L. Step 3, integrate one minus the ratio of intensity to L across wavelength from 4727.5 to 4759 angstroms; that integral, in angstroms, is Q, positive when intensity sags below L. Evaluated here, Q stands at -3.2 angstroms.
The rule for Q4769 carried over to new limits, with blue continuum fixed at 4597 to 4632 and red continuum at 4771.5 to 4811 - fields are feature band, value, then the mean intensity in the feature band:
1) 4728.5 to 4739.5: -1.1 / 12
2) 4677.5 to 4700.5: -1.1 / 11.9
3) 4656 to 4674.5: -1.0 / 12.2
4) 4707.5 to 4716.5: -1.0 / 12.4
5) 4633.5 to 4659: -0.1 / 11.8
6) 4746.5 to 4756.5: -1.2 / 12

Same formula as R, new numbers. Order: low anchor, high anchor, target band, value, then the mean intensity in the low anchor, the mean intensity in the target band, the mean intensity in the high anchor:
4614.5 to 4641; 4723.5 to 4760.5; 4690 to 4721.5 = -0.006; 12.4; 12.1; 11.8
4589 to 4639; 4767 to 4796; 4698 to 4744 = -0.144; 12.1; 11.9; 9.55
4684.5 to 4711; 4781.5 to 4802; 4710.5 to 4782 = -0.036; 11.8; 11.3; 10.1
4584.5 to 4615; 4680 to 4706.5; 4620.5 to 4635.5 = -0.044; 11.6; 12.1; 11.6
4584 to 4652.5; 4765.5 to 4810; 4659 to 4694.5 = -0.072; 12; 12.2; 10.3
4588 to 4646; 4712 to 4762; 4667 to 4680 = -0.018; 12.1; 12.2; 11.9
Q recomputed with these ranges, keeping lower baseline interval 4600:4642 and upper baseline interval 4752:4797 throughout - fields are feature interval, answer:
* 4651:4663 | -0.3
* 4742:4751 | -1.6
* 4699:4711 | -0.5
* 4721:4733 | -1.6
